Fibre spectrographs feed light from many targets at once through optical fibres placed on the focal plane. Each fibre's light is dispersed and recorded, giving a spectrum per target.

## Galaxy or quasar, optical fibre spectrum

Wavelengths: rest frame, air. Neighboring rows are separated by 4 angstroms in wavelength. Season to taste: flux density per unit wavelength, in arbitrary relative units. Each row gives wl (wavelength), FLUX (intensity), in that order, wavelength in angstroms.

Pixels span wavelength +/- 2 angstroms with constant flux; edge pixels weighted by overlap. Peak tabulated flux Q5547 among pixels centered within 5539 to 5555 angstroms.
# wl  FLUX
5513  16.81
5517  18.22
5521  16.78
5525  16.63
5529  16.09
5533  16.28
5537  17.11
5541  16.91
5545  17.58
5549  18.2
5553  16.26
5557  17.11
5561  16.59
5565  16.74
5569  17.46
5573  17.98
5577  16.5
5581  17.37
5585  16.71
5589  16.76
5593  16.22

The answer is 18.2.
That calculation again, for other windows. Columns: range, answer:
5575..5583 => 17.37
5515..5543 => 18.22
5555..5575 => 17.98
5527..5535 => 16.28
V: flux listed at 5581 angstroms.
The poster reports 17.37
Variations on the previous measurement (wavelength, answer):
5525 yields 16.63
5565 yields 16.74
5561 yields 16.59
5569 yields 17.46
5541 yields 16.91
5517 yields 18.22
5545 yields 17.58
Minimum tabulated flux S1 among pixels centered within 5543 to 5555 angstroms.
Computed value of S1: 16.26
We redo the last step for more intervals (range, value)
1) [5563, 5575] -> 16.74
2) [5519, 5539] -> 16.09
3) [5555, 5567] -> 16.59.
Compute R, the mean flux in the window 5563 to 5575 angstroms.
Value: 17.4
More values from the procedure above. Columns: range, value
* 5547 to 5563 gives 17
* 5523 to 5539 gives 16.5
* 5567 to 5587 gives 17.2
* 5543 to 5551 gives 17.9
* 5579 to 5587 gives 17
